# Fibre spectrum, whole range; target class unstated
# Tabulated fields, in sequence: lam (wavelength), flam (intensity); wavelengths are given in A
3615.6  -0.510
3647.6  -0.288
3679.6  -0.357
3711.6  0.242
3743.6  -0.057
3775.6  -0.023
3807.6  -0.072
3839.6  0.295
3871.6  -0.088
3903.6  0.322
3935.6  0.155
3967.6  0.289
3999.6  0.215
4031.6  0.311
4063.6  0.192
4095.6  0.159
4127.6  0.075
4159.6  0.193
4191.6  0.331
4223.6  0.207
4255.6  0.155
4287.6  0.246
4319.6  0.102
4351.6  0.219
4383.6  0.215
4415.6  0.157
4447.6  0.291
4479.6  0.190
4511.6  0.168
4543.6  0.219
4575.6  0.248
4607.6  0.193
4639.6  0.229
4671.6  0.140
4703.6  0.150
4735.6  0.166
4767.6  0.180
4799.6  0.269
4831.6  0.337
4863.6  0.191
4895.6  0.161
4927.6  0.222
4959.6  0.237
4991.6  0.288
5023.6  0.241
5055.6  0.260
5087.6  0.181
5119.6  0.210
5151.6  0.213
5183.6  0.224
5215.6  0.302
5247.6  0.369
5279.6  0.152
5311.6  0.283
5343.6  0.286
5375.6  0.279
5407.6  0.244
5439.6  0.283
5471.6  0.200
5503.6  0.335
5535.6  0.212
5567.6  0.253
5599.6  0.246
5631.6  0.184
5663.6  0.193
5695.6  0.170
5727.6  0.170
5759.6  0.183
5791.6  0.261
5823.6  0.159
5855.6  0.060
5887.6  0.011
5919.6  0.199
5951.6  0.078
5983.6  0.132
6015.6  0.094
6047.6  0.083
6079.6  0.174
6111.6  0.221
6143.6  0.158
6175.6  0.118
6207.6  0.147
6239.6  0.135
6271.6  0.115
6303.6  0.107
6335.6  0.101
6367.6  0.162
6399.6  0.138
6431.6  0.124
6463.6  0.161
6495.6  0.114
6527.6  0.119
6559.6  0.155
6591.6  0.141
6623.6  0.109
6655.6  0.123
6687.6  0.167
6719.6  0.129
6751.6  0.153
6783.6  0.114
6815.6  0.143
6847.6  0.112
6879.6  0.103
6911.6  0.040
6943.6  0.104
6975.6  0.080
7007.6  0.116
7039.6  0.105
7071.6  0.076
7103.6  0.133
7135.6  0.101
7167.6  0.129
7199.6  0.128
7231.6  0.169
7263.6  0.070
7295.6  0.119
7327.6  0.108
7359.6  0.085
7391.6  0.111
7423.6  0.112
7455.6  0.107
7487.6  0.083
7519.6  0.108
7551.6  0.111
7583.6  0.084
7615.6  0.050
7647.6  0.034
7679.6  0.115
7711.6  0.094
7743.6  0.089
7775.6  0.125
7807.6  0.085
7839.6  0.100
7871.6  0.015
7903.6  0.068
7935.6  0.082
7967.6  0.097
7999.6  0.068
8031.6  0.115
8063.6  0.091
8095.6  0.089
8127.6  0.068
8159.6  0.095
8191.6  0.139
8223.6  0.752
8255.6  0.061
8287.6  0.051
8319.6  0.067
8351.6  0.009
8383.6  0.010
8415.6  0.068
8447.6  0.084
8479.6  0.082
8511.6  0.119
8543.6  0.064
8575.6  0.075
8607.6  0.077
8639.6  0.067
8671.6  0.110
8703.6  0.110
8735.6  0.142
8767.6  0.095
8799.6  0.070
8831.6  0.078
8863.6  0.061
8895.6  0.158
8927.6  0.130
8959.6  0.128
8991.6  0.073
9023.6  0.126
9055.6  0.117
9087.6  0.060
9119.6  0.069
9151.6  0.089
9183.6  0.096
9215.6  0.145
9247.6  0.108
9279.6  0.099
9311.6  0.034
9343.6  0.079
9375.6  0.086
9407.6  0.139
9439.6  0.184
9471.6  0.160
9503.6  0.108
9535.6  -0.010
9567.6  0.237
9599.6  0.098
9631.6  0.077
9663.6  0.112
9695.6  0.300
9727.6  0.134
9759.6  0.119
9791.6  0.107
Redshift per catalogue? 1.203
